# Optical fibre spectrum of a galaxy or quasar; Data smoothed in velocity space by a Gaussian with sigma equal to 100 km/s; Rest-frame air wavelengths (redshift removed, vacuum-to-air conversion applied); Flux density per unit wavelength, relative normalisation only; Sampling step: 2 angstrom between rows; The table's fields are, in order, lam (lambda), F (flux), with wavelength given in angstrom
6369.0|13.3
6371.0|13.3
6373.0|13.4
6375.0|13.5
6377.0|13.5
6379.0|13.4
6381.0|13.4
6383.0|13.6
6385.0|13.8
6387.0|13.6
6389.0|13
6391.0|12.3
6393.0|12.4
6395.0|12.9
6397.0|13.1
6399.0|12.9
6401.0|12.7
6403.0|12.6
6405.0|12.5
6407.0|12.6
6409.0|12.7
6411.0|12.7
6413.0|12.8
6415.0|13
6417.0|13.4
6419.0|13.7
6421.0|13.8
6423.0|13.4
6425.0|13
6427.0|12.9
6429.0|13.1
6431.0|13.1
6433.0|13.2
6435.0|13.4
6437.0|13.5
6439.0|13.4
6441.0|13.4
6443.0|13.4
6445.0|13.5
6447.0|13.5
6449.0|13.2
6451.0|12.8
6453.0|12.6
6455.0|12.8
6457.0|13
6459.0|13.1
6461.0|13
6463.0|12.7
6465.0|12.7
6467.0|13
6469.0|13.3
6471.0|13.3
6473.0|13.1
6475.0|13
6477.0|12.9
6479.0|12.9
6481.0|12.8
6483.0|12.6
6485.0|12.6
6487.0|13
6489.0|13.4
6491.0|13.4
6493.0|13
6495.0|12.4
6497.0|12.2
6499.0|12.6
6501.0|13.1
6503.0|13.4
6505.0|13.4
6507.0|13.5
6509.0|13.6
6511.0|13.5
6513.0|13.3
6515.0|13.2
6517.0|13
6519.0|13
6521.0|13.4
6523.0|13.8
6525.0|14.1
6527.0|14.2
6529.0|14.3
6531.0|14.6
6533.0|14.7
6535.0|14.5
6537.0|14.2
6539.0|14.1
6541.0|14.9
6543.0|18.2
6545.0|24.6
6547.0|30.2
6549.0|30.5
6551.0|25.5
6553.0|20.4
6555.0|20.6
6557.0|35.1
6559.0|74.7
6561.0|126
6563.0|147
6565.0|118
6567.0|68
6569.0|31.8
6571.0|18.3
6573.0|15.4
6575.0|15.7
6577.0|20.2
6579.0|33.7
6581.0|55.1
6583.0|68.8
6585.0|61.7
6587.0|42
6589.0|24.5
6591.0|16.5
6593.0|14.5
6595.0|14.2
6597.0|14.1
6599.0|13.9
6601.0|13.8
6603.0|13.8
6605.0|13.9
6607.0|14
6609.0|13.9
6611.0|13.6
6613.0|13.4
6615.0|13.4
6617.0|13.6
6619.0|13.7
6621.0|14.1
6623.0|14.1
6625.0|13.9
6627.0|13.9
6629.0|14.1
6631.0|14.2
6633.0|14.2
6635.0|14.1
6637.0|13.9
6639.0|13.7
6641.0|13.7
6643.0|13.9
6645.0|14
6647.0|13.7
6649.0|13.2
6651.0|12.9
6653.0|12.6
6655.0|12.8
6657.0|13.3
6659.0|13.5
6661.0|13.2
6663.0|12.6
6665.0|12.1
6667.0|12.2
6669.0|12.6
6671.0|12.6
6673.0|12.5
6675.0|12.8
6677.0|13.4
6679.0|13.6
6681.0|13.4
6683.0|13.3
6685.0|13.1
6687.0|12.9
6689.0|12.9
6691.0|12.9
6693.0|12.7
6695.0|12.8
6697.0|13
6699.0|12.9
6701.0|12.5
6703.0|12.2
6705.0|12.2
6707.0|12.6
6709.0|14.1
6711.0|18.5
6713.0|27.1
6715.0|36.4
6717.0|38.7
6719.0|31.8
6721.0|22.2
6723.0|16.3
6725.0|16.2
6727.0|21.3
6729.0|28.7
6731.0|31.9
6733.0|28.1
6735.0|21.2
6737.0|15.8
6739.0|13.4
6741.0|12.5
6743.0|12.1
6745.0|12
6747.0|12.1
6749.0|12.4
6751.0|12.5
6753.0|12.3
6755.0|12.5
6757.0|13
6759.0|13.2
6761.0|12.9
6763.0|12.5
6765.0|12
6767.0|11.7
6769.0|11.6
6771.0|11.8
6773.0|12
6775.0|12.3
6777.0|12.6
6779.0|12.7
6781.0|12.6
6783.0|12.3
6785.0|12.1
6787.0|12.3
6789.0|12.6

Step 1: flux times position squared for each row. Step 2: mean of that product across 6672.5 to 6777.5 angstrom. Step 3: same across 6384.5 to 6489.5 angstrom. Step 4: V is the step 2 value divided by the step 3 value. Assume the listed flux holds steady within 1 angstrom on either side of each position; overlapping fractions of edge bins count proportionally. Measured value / 1.34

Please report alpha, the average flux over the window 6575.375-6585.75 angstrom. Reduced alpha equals 45.6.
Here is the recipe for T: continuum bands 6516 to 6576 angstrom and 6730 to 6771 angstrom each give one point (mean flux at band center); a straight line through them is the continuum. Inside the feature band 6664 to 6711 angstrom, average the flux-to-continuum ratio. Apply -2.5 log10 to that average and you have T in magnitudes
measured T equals 0.49 mag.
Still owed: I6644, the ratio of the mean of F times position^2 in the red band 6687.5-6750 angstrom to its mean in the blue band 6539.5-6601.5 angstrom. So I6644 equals 0.48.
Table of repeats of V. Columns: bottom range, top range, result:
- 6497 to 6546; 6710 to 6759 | 1.47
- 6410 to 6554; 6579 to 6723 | 1.28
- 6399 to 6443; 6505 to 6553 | 1.30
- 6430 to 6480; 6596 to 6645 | 1.11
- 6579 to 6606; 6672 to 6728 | 0.62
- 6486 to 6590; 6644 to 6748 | 0.59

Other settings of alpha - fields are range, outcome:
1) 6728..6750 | 18.2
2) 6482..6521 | 13.1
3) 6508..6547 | 15.1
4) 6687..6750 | 18.3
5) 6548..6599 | 43.9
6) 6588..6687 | 13.8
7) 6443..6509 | 13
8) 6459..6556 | 14.9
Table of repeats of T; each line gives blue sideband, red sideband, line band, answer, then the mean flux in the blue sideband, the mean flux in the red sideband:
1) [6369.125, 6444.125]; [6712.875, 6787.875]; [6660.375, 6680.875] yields 0.24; 13.1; 16.9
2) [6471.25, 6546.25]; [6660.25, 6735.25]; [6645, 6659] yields 0.24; 13.9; 17.3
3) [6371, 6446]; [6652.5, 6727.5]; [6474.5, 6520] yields 0.08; 13.2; 15.8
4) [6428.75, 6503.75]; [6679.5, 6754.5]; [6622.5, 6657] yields 0.17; 13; 17.4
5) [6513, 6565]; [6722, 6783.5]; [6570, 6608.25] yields 0.09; 31.3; 15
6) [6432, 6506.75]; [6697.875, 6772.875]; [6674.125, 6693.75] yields 0.25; 13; 17.3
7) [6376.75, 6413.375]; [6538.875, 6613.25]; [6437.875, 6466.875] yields 0.46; 13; 35.3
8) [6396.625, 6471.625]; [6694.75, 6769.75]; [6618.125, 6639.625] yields 0.13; 13.1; 17.3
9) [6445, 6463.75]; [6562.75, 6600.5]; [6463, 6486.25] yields 0.30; 13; 39.3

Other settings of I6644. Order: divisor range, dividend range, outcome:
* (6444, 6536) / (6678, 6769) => 1.34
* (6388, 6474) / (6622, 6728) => 1.26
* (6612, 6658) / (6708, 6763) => 1.44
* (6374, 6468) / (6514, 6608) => 2.46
